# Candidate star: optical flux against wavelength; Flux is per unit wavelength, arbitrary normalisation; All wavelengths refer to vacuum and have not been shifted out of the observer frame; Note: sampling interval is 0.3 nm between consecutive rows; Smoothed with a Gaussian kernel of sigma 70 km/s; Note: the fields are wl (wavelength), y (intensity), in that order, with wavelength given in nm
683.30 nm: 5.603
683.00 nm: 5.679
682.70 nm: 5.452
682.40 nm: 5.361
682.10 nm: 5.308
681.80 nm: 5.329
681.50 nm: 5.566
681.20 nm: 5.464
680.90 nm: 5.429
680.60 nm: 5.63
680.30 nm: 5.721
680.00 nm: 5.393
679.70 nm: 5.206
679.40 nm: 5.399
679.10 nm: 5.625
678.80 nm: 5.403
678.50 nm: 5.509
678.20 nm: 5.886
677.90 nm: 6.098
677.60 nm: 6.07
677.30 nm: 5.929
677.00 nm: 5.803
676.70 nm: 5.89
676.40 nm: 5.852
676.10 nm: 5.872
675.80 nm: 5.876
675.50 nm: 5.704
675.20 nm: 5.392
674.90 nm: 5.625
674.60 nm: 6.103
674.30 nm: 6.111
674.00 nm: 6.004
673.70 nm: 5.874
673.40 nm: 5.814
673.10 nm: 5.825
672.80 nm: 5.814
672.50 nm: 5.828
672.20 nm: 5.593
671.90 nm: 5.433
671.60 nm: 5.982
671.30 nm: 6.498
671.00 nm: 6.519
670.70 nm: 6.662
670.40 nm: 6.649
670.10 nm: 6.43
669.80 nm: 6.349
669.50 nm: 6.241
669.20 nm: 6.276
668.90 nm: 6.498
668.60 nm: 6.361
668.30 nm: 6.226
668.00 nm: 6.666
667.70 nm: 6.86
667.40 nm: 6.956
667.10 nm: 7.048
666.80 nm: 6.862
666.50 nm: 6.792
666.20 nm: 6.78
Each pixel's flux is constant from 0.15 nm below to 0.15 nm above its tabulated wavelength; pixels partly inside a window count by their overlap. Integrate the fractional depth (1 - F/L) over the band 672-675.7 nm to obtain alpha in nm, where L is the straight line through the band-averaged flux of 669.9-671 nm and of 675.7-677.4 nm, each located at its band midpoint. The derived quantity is 0.22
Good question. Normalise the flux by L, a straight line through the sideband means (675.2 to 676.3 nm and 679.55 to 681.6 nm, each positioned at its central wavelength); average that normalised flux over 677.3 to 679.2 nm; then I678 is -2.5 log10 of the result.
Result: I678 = -0.03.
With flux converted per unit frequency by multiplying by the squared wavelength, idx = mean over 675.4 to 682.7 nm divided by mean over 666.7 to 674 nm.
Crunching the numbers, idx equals 0.9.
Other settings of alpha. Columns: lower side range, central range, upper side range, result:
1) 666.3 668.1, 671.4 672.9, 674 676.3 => 0.11 nm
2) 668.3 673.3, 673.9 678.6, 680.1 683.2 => -0.02 nm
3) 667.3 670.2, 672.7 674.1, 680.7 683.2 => 0.06 nm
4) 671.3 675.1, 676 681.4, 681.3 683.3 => -0.05 nm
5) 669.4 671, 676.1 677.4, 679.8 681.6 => 0.00 nm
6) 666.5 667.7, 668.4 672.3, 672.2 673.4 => 0.00 nm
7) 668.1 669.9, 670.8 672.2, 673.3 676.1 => 0.01 nm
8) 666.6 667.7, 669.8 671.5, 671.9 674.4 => -0.06 nm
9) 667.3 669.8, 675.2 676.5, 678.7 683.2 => 0.02 nm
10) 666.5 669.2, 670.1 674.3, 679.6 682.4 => 0.14 nm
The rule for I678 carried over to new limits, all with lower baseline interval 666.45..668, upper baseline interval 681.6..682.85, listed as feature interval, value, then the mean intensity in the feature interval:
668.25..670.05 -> 0.06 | 6.34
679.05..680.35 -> 0.04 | 5.44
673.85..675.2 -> 0.05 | 5.9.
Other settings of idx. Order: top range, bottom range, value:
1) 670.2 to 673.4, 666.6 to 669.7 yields 0.93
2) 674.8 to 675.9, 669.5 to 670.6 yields 0.89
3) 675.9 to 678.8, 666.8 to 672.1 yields 0.93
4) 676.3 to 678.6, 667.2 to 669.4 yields 0.92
